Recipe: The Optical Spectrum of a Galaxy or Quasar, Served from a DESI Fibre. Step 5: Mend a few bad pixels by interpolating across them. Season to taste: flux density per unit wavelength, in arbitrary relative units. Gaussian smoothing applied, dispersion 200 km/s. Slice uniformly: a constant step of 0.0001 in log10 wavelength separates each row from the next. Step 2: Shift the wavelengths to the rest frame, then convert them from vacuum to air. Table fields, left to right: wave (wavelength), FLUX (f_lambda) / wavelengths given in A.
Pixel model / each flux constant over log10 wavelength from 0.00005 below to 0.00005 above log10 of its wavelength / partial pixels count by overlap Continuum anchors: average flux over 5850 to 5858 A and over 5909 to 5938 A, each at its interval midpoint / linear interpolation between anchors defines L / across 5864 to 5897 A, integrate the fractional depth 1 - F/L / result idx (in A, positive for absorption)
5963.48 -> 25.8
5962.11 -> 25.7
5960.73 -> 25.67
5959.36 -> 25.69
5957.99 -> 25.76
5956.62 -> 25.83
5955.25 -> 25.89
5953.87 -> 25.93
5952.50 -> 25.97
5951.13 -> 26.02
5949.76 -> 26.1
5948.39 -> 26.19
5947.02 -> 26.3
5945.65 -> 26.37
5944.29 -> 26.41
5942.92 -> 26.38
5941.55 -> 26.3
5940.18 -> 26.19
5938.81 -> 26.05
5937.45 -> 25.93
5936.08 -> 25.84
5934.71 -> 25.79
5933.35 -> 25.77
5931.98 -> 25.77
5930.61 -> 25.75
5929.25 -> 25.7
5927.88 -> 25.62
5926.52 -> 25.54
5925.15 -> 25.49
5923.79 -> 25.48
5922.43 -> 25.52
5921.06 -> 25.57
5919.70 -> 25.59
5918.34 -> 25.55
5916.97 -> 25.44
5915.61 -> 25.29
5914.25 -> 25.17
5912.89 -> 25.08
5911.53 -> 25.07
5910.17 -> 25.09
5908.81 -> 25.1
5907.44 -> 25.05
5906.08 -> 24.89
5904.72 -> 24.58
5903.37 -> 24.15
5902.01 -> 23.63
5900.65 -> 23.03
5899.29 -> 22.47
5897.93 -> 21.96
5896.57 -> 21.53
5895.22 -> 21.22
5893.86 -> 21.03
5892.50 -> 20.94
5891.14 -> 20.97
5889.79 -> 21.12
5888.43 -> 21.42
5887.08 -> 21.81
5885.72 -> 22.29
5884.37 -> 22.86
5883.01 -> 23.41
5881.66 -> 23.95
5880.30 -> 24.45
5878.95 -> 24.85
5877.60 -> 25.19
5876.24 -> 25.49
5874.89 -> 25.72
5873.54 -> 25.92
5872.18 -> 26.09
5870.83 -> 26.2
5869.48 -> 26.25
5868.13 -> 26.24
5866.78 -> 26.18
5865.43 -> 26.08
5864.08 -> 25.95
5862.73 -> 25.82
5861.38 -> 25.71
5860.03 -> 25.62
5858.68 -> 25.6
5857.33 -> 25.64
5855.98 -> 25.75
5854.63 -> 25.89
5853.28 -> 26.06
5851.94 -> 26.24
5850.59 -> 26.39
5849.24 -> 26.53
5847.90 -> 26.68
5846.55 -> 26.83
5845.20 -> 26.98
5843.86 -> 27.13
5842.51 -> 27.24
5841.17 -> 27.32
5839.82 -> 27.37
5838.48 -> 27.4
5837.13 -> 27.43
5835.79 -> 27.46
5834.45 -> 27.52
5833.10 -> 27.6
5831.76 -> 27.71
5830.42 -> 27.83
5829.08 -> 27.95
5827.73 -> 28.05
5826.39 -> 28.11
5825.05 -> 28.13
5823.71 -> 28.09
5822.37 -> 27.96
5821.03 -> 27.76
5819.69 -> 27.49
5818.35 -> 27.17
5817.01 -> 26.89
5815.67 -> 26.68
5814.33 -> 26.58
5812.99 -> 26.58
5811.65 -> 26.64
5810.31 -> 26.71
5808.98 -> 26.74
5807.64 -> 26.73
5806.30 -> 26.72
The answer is 2.5 A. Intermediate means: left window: 26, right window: 25.5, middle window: 23.9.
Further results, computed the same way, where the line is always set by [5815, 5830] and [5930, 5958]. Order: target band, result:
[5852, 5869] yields 0.8 A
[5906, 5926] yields 0.8 A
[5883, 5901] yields 3.3 A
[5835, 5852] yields 0.2 A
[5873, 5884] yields 0.9 A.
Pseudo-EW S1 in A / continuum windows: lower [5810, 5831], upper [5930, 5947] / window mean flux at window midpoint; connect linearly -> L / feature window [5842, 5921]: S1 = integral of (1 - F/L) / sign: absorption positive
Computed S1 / 5.9 A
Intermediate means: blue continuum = 27.4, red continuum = 26.1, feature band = 24.7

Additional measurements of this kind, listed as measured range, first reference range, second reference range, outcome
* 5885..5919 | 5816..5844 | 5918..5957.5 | 4.0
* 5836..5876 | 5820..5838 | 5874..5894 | -1.4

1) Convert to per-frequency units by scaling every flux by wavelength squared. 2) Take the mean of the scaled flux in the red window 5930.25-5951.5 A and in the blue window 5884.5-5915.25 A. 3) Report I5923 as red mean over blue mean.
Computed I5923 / 1.14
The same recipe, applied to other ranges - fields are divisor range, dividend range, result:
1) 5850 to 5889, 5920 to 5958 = 1.06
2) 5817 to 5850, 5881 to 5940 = 0.90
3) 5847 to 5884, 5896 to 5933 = 0.98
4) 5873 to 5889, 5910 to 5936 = 1.08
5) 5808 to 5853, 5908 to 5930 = 0.96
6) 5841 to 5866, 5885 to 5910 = 0.88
